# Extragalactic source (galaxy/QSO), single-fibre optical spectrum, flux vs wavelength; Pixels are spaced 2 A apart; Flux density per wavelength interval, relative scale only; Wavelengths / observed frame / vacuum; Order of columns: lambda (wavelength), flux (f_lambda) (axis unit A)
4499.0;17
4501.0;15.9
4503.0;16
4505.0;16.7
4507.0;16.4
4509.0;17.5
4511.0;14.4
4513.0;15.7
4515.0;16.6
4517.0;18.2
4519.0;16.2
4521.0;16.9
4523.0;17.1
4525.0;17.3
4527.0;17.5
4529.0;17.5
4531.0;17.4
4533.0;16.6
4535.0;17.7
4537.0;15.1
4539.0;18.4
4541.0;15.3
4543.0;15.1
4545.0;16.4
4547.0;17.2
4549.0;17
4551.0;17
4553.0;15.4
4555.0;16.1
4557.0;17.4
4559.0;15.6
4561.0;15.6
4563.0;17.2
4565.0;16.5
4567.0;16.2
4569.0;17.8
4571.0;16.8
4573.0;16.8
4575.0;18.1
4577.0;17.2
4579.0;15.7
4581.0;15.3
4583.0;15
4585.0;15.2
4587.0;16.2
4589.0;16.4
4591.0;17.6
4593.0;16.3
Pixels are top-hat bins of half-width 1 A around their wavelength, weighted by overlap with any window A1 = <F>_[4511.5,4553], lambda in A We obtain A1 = 16.7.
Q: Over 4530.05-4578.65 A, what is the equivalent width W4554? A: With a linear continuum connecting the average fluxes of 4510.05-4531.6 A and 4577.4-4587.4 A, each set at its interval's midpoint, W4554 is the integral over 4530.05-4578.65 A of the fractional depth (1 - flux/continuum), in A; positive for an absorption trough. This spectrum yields -1.6 A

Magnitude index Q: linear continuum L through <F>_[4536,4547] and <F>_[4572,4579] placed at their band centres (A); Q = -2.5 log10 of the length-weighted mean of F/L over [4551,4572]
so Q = 0.02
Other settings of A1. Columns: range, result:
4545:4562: 16.4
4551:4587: 16.4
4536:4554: 16.3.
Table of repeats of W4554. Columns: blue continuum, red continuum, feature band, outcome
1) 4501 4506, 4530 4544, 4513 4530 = -0.7 A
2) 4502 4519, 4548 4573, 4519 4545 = -0.5 A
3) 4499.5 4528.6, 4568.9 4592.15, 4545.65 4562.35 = 0.1 A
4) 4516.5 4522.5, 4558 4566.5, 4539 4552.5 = 0.1 A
